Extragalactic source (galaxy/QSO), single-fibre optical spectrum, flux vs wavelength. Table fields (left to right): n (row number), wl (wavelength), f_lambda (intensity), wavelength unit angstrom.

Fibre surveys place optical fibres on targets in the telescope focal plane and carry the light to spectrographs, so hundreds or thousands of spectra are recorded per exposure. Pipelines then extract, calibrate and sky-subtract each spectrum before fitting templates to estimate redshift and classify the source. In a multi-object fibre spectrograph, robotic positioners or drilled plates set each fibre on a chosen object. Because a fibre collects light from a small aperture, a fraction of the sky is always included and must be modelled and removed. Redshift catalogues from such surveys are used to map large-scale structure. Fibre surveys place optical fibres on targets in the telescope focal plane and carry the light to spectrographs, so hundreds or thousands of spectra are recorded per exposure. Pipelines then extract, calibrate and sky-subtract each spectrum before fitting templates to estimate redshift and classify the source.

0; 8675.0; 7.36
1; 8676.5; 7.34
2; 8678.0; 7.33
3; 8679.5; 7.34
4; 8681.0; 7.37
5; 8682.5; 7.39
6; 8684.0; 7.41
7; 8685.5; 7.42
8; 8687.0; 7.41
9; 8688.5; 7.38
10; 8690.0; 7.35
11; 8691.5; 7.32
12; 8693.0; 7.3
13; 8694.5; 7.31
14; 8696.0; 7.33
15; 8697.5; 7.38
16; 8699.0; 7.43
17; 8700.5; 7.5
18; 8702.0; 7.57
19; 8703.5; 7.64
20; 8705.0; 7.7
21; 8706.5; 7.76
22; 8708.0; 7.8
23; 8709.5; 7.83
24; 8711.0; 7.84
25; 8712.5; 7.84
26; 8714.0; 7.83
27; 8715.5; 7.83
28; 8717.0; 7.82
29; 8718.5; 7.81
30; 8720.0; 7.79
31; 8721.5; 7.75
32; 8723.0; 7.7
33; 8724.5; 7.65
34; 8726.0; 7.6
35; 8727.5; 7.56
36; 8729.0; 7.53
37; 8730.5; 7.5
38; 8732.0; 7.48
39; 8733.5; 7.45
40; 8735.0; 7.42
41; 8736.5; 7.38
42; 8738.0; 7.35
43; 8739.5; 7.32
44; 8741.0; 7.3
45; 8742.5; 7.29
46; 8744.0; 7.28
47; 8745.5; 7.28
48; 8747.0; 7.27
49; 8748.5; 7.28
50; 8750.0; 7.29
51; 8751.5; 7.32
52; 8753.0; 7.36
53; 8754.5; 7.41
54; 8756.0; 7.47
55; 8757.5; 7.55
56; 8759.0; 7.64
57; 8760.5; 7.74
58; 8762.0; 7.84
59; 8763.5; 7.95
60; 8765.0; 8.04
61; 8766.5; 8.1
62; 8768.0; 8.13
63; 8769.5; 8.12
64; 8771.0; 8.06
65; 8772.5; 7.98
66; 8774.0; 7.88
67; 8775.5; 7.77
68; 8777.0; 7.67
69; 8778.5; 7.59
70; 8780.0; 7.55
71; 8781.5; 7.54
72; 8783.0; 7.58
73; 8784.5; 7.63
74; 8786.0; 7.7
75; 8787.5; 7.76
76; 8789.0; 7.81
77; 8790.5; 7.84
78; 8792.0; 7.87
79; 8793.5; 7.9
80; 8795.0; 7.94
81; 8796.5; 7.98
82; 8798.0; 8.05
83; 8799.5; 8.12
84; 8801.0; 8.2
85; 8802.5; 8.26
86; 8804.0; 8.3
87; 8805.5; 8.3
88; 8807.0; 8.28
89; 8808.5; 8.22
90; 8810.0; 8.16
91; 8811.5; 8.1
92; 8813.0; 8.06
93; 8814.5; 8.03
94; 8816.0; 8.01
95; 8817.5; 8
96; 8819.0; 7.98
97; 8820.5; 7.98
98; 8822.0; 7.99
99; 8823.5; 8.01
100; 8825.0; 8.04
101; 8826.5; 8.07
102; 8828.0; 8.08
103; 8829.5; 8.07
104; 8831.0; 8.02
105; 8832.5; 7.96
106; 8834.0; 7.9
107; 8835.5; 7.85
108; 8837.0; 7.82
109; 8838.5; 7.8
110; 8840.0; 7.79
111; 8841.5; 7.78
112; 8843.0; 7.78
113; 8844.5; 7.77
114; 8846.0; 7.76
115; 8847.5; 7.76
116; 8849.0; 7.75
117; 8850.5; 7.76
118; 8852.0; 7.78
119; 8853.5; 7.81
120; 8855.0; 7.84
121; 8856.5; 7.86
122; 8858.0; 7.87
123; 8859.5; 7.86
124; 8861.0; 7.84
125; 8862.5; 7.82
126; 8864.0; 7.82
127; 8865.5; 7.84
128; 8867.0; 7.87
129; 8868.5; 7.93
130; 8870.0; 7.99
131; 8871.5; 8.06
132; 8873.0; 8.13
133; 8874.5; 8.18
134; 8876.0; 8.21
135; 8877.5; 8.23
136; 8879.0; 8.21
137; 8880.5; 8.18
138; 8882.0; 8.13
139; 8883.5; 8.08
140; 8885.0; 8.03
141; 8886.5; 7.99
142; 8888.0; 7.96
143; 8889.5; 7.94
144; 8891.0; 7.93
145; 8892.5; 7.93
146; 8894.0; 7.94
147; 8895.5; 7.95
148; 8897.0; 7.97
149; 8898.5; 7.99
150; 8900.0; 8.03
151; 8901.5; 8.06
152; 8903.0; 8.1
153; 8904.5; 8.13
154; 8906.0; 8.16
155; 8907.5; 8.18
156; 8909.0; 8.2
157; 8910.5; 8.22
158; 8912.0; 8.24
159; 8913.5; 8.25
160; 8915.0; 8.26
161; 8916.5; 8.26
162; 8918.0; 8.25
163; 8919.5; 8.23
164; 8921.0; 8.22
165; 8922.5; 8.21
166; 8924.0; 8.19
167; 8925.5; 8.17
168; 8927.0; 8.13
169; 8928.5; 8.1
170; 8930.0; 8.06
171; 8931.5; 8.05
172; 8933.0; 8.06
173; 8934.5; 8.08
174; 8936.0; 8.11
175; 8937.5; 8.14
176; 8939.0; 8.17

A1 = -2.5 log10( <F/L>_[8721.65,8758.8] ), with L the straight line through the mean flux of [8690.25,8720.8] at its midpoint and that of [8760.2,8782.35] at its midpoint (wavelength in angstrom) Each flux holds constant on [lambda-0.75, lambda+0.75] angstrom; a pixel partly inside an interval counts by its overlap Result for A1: 0.05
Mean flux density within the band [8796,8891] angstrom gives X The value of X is 7.99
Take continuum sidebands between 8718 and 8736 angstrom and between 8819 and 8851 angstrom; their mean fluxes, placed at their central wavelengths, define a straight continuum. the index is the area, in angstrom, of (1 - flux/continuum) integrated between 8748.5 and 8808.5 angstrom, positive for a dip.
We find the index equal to -0.7 angstrom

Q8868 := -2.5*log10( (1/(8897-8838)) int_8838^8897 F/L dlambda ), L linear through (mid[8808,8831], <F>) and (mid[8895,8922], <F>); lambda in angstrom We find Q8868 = 0.02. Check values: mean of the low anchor 8.05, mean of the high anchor 8.15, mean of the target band 7.93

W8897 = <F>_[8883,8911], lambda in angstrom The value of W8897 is 8.04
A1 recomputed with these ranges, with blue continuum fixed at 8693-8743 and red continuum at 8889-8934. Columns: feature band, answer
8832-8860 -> 0.017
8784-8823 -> -0.028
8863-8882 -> -0.006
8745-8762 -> 0.034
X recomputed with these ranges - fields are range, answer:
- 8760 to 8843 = 7.95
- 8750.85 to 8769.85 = 7.74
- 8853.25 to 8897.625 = 7.98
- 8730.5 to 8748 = 7.35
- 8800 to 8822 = 8.13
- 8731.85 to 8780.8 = 7.59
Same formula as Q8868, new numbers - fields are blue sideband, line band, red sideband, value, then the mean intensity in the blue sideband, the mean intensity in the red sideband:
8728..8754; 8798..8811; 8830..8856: -0.08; 7.36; 7.82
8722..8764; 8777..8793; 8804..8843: 0.01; 7.47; 8.01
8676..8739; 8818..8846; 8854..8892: -0.01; 7.54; 7.99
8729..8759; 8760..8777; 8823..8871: -0.06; 7.38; 7.87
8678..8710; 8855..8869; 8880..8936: 0.02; 7.47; 8.1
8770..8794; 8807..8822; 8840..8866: -0.04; 7.76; 7.81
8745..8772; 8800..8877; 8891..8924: -0.01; 7.66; 8.13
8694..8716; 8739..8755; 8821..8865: 0.06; 7.64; 7.87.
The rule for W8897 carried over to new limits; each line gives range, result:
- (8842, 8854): 7.77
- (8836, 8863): 7.8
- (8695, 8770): 7.6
